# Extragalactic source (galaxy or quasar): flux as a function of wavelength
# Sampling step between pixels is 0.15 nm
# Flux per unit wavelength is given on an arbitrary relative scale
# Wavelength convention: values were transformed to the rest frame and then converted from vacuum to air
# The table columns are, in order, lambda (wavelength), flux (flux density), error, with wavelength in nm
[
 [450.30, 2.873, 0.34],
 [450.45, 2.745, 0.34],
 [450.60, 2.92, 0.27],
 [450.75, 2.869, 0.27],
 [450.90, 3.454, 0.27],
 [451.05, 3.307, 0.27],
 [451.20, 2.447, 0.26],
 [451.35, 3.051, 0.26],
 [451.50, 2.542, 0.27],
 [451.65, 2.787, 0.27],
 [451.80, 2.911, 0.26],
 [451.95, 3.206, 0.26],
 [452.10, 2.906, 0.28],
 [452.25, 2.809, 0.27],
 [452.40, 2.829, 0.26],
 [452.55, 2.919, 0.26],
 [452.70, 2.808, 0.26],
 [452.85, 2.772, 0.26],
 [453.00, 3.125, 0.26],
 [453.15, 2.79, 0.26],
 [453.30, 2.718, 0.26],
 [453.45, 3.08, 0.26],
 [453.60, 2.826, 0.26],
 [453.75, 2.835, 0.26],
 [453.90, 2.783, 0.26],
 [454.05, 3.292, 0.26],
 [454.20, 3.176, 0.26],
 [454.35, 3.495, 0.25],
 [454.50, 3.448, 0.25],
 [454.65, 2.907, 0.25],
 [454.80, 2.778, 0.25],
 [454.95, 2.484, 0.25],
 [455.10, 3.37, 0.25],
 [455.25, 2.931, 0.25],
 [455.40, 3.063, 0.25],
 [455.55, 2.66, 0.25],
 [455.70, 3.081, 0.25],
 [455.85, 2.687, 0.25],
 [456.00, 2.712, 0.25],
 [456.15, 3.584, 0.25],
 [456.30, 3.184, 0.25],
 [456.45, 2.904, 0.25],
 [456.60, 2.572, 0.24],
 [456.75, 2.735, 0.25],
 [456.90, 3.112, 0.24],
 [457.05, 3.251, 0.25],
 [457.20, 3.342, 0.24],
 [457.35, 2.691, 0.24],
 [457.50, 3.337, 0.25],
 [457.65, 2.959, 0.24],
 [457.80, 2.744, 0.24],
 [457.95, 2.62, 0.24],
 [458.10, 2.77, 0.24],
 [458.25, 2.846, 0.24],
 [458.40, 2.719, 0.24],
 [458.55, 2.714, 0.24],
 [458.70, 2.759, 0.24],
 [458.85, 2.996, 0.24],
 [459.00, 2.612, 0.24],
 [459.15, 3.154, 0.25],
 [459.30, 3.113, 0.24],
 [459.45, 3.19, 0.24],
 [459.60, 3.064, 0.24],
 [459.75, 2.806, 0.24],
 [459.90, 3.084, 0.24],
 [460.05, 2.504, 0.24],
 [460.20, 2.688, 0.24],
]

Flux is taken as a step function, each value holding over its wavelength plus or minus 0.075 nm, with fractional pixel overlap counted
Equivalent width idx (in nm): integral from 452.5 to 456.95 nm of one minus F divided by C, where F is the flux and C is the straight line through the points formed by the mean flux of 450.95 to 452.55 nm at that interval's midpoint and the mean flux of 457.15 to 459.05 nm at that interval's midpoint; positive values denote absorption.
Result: -0.137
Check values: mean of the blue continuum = 2.89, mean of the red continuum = 2.85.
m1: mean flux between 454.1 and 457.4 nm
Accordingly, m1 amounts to 3.01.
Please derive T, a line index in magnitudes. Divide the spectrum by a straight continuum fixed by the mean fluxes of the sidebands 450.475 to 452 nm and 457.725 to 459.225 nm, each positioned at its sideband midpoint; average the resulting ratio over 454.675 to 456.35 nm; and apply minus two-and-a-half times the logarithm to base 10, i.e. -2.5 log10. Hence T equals -0.04 mag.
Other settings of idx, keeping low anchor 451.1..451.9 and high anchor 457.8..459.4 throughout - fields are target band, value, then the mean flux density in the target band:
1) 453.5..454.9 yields -0.125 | 3.05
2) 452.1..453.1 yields -0.032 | 2.88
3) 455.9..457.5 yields -0.114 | 3.02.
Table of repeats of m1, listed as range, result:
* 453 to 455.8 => 2.99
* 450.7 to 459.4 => 2.94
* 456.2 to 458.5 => 2.92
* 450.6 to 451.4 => 3.01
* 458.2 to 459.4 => 2.87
